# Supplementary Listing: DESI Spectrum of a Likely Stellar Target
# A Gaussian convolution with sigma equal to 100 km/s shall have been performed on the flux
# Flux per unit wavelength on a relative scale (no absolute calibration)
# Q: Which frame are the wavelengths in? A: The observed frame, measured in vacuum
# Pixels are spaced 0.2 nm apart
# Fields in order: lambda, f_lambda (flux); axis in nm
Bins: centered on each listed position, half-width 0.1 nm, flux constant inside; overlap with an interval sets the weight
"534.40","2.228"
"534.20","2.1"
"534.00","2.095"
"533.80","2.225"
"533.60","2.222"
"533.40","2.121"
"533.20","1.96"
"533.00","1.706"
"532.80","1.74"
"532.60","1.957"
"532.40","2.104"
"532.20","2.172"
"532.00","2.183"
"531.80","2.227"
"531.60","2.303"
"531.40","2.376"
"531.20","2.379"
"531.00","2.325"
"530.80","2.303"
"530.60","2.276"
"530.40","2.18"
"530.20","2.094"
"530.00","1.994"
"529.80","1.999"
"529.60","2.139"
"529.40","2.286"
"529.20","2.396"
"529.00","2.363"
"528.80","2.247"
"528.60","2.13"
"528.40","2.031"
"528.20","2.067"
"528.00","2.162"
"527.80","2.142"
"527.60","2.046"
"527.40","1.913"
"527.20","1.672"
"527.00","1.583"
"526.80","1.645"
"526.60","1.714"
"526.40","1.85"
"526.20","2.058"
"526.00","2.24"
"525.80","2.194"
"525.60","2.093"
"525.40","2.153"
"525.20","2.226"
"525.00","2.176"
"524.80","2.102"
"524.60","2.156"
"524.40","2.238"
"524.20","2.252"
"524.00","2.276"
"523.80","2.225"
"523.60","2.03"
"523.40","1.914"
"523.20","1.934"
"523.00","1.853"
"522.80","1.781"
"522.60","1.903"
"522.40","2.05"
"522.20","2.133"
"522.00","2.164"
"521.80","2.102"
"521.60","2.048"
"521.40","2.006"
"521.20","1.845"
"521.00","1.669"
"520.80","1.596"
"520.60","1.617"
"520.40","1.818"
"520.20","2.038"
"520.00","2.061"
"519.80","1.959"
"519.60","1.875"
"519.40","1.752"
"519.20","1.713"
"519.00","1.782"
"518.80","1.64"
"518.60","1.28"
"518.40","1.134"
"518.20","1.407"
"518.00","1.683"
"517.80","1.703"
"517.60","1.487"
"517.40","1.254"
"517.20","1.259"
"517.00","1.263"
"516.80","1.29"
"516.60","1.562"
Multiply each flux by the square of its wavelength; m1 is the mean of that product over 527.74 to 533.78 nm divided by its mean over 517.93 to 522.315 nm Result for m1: 1.25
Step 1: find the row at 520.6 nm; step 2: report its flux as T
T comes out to 1.617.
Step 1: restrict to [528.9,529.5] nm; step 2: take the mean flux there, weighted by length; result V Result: 2.35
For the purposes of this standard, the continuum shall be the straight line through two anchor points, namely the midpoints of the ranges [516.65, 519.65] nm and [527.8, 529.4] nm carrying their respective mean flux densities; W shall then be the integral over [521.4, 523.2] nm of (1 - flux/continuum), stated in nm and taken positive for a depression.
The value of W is -0.230 nm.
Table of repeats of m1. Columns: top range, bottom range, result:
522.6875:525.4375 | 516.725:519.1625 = 1.49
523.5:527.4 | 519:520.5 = 1.11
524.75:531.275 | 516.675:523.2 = 1.25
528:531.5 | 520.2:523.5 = 1.19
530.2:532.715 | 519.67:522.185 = 1.21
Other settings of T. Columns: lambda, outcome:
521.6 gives 2.048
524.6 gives 2.156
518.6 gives 1.28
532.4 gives 2.104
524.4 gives 2.238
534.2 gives 2.1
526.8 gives 1.645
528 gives 2.162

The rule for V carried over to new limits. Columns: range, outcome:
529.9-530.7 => 2.14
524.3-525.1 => 2.17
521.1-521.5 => 1.93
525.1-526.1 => 2.18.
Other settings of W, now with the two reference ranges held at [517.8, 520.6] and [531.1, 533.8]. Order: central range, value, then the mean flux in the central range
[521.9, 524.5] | -0.330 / 2.06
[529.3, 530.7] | -0.068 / 2.14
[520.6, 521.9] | -0.068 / 1.86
